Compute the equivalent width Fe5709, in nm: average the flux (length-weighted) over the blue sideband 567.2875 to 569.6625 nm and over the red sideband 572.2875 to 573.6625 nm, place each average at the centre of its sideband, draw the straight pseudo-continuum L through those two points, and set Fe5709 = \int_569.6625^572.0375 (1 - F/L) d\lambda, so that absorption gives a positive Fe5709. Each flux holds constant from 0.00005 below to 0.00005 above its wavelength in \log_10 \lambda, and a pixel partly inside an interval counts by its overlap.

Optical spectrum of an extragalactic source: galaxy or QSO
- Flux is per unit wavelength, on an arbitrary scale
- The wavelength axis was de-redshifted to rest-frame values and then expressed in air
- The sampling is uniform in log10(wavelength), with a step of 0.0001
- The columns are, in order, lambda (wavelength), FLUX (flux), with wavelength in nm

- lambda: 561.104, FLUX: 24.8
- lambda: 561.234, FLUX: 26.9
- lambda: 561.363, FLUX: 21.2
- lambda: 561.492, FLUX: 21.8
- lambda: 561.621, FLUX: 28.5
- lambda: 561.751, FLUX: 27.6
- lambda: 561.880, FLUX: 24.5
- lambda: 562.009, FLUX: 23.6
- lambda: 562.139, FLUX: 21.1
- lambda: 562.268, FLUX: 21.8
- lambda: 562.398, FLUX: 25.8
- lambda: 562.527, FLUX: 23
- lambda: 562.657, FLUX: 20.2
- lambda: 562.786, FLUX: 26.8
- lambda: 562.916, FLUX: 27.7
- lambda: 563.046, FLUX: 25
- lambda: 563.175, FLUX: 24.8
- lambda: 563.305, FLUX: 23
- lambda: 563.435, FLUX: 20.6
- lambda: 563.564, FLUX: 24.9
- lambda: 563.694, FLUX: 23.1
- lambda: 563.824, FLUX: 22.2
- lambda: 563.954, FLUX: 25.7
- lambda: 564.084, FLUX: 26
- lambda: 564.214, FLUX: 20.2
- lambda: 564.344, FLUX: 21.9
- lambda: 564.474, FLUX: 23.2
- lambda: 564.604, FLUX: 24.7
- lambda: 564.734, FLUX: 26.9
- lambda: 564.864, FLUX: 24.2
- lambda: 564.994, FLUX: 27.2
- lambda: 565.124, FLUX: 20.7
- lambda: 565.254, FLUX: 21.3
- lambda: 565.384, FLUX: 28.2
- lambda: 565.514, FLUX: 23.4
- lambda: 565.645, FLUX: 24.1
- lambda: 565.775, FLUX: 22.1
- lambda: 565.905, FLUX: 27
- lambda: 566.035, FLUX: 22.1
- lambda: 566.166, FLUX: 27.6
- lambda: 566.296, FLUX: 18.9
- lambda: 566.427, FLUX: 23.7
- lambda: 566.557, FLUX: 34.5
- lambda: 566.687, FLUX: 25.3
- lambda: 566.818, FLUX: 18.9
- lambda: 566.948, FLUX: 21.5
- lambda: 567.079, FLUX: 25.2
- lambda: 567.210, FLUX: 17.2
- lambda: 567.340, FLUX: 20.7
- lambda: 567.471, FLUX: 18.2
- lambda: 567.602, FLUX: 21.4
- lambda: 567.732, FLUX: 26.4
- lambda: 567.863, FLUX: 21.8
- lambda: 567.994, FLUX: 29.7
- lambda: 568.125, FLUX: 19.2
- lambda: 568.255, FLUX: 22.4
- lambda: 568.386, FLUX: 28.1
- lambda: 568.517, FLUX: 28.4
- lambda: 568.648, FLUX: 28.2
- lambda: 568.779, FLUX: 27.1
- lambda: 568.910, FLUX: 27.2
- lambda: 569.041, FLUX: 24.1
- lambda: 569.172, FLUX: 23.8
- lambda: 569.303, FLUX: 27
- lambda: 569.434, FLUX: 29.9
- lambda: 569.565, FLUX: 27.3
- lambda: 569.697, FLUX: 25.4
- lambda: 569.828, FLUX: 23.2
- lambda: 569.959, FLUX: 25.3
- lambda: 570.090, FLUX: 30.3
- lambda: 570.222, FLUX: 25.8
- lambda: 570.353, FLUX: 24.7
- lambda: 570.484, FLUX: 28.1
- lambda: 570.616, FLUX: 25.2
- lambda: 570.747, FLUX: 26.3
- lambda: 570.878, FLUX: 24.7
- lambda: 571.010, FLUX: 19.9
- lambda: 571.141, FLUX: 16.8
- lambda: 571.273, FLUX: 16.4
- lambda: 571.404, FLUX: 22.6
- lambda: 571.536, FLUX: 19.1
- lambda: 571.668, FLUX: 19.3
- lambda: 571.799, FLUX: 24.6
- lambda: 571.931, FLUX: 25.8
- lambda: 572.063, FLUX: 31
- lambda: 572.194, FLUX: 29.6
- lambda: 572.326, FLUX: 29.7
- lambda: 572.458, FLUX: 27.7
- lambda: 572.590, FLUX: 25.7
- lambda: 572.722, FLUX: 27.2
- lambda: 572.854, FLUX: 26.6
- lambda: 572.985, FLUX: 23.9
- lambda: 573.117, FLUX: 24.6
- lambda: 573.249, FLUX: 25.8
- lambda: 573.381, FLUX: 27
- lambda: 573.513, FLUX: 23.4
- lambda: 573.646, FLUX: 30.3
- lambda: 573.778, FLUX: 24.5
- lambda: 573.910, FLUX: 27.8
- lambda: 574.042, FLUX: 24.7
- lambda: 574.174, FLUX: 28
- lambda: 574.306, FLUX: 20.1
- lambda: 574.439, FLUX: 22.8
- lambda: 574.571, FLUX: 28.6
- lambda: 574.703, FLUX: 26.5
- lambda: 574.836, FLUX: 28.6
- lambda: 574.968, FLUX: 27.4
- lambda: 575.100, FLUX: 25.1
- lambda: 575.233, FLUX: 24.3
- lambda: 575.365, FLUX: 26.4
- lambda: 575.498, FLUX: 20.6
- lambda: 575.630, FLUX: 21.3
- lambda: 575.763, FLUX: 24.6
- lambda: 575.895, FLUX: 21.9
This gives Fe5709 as 0.19 nm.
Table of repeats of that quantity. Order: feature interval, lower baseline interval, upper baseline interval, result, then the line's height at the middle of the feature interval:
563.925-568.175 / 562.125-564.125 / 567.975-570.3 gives 0.234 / 25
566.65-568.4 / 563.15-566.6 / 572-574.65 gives 0.174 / 24.8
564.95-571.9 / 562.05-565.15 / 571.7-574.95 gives 0.269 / 25.1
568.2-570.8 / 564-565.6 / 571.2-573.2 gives -0.194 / 24.6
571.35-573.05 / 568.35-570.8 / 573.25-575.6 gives 0.027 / 26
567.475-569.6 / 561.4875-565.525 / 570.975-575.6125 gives -0.086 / 24.5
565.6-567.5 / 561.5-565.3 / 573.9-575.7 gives 0.084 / 24.3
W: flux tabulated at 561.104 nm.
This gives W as 24.8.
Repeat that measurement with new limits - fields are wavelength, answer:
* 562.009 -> 23.6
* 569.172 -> 23.8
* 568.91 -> 27.2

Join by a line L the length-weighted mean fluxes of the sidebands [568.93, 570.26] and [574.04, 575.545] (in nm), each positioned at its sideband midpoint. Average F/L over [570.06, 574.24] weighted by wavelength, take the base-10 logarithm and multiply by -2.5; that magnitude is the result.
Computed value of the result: 0.03 mag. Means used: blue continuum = 26.2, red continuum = 25.3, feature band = 25.2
